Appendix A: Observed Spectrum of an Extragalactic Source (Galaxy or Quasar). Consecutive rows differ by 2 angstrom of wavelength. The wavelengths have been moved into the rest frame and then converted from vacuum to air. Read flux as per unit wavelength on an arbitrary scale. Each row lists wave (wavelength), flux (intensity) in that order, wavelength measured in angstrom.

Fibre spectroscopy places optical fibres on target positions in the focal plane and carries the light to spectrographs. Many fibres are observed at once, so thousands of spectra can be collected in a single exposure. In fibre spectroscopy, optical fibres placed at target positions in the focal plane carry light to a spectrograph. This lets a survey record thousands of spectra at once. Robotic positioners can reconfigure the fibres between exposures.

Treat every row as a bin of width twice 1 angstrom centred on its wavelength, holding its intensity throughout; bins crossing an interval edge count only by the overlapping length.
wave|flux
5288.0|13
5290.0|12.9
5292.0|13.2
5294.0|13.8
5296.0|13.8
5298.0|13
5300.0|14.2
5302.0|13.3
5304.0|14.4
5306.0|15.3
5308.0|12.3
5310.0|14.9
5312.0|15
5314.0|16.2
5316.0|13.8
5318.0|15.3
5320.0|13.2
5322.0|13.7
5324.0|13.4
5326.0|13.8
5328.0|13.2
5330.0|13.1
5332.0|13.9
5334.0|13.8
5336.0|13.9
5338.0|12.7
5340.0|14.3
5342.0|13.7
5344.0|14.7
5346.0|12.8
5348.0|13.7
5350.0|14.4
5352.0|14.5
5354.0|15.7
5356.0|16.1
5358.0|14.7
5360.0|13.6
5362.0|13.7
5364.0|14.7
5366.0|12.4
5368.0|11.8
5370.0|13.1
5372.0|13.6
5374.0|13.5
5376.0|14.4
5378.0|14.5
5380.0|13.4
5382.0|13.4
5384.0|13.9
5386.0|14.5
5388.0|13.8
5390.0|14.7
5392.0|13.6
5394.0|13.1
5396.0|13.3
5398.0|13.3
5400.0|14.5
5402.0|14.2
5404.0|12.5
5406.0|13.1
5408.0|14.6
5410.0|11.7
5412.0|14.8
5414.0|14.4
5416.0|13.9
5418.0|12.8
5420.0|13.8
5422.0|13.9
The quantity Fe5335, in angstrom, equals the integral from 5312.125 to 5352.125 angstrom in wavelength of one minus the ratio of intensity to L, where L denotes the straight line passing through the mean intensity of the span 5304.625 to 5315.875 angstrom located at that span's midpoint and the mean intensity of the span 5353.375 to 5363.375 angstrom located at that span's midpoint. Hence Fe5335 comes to 2.1 angstrom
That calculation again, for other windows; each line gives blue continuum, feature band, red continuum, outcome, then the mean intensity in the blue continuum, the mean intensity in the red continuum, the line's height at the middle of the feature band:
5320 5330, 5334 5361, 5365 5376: -1.97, 13.4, 13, 13.2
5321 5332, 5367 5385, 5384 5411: 0.09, 13.5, 13.6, 13.6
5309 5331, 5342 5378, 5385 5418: -0.09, 14.1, 13.7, 13.9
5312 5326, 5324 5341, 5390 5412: 0.70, 14.3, 13.5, 14.2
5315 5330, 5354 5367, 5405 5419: -0.60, 13.7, 13.6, 13.7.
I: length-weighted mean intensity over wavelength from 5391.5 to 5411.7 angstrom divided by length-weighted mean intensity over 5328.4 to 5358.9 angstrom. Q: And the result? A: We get 0.95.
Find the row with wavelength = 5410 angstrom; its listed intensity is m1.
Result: 11.7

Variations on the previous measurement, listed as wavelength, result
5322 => 13.7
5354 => 15.7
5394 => 13.1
